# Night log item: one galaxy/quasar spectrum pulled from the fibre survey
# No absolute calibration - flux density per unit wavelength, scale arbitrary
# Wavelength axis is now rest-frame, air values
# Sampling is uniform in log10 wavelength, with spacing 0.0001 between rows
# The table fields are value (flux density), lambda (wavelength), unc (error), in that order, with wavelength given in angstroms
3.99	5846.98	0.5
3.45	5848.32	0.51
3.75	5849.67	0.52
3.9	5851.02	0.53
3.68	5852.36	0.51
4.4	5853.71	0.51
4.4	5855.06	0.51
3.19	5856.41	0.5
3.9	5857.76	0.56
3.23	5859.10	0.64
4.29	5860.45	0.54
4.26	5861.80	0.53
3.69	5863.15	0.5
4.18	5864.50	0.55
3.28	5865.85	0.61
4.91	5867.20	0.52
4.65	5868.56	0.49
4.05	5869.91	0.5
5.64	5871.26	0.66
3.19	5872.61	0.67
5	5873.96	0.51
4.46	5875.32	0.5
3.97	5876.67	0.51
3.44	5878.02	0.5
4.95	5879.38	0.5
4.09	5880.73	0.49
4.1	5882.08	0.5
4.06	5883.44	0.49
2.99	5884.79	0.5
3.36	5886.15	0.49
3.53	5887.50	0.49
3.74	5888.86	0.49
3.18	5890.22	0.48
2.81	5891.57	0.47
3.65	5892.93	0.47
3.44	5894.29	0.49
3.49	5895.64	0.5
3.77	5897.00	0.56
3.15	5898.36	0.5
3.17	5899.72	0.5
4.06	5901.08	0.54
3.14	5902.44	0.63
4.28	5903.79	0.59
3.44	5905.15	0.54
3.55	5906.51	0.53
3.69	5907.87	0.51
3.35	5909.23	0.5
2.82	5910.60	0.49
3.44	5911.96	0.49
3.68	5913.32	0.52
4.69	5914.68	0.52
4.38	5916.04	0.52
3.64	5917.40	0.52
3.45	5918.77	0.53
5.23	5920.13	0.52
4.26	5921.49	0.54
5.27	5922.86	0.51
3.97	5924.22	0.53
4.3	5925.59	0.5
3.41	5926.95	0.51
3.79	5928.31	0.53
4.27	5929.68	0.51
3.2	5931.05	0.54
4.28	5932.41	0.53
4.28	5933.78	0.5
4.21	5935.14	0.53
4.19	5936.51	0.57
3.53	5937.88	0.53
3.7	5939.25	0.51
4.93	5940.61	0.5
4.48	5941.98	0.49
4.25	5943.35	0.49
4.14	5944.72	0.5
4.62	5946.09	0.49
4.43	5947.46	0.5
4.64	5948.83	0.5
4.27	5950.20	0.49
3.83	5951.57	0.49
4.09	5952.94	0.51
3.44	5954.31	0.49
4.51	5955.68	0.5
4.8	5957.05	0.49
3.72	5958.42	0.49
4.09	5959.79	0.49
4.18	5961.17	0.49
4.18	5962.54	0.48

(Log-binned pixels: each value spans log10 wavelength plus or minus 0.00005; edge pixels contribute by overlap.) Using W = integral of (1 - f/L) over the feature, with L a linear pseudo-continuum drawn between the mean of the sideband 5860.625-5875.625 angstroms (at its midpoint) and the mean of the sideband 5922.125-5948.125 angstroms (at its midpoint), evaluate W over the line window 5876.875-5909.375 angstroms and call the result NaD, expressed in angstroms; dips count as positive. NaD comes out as 4.9 angstroms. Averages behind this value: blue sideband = 4.29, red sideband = 4.17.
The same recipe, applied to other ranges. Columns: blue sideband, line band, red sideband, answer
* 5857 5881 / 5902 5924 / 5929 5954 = 1.4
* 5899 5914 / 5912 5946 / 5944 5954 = -2.1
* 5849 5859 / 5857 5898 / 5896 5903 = -2.8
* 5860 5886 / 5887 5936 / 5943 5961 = 4.7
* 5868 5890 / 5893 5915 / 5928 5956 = 2.9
